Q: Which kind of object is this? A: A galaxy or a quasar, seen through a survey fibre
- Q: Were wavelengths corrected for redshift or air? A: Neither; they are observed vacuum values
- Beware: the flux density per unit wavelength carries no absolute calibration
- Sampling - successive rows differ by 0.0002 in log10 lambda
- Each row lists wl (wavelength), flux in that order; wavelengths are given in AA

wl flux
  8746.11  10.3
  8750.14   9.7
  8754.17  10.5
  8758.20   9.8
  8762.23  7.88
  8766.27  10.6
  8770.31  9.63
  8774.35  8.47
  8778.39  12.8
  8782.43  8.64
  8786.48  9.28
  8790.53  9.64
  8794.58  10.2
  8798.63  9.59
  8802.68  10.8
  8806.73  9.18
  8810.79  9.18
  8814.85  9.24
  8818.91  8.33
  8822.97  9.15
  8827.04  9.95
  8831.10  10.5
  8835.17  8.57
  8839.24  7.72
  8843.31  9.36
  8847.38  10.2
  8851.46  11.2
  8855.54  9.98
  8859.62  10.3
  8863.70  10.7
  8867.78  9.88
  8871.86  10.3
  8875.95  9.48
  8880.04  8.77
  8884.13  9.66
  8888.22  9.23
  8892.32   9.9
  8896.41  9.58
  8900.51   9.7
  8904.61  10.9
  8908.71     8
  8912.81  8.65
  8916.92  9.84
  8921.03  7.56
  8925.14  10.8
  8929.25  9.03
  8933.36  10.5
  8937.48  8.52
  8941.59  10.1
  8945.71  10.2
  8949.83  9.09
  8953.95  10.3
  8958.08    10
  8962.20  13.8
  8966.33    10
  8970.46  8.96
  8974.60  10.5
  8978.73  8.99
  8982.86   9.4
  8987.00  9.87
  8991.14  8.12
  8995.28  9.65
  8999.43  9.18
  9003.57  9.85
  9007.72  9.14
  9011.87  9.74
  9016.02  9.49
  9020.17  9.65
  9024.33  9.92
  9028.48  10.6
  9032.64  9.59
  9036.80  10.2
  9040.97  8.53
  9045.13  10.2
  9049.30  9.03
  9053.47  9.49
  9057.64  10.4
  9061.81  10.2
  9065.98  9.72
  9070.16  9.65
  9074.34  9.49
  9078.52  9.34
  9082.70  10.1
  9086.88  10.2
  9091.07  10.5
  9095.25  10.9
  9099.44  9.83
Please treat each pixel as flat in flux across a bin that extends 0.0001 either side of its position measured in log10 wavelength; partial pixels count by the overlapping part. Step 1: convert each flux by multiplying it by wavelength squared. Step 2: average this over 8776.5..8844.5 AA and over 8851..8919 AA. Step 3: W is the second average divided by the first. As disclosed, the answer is 1.0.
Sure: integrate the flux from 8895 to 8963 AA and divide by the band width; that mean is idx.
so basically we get 9.73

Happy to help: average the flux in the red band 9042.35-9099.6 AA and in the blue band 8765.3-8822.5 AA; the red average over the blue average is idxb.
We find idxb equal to 1.03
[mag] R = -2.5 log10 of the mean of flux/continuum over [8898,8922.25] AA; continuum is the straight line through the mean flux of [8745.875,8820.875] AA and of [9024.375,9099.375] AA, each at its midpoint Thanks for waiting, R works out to 0.07 mag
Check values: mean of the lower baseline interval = 9.66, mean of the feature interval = 9.17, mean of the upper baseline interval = 9.89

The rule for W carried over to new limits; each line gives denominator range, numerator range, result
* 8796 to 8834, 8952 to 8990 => 1.10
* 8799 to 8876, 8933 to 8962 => 1.06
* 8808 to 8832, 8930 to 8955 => 1.07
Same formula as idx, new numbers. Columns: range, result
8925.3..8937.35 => 9.73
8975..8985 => 9.42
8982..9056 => 9.54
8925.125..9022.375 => 9.76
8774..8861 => 9.67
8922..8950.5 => 9.7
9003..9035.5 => 9.75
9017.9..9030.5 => 10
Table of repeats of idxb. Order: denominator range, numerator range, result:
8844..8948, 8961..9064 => 1.00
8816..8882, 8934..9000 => 1.02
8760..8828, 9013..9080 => 1.02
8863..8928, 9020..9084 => 1.02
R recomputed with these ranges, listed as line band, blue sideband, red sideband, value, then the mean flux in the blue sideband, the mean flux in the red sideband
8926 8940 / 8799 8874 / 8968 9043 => 0.01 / 9.7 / 9.52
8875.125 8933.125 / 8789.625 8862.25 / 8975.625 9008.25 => 0.01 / 9.62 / 9.32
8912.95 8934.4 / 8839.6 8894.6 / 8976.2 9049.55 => 0.03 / 9.85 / 9.53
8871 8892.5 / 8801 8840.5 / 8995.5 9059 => -0.01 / 9.28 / 9.66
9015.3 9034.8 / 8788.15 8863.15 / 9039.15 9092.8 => -0.02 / 9.64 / 9.76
